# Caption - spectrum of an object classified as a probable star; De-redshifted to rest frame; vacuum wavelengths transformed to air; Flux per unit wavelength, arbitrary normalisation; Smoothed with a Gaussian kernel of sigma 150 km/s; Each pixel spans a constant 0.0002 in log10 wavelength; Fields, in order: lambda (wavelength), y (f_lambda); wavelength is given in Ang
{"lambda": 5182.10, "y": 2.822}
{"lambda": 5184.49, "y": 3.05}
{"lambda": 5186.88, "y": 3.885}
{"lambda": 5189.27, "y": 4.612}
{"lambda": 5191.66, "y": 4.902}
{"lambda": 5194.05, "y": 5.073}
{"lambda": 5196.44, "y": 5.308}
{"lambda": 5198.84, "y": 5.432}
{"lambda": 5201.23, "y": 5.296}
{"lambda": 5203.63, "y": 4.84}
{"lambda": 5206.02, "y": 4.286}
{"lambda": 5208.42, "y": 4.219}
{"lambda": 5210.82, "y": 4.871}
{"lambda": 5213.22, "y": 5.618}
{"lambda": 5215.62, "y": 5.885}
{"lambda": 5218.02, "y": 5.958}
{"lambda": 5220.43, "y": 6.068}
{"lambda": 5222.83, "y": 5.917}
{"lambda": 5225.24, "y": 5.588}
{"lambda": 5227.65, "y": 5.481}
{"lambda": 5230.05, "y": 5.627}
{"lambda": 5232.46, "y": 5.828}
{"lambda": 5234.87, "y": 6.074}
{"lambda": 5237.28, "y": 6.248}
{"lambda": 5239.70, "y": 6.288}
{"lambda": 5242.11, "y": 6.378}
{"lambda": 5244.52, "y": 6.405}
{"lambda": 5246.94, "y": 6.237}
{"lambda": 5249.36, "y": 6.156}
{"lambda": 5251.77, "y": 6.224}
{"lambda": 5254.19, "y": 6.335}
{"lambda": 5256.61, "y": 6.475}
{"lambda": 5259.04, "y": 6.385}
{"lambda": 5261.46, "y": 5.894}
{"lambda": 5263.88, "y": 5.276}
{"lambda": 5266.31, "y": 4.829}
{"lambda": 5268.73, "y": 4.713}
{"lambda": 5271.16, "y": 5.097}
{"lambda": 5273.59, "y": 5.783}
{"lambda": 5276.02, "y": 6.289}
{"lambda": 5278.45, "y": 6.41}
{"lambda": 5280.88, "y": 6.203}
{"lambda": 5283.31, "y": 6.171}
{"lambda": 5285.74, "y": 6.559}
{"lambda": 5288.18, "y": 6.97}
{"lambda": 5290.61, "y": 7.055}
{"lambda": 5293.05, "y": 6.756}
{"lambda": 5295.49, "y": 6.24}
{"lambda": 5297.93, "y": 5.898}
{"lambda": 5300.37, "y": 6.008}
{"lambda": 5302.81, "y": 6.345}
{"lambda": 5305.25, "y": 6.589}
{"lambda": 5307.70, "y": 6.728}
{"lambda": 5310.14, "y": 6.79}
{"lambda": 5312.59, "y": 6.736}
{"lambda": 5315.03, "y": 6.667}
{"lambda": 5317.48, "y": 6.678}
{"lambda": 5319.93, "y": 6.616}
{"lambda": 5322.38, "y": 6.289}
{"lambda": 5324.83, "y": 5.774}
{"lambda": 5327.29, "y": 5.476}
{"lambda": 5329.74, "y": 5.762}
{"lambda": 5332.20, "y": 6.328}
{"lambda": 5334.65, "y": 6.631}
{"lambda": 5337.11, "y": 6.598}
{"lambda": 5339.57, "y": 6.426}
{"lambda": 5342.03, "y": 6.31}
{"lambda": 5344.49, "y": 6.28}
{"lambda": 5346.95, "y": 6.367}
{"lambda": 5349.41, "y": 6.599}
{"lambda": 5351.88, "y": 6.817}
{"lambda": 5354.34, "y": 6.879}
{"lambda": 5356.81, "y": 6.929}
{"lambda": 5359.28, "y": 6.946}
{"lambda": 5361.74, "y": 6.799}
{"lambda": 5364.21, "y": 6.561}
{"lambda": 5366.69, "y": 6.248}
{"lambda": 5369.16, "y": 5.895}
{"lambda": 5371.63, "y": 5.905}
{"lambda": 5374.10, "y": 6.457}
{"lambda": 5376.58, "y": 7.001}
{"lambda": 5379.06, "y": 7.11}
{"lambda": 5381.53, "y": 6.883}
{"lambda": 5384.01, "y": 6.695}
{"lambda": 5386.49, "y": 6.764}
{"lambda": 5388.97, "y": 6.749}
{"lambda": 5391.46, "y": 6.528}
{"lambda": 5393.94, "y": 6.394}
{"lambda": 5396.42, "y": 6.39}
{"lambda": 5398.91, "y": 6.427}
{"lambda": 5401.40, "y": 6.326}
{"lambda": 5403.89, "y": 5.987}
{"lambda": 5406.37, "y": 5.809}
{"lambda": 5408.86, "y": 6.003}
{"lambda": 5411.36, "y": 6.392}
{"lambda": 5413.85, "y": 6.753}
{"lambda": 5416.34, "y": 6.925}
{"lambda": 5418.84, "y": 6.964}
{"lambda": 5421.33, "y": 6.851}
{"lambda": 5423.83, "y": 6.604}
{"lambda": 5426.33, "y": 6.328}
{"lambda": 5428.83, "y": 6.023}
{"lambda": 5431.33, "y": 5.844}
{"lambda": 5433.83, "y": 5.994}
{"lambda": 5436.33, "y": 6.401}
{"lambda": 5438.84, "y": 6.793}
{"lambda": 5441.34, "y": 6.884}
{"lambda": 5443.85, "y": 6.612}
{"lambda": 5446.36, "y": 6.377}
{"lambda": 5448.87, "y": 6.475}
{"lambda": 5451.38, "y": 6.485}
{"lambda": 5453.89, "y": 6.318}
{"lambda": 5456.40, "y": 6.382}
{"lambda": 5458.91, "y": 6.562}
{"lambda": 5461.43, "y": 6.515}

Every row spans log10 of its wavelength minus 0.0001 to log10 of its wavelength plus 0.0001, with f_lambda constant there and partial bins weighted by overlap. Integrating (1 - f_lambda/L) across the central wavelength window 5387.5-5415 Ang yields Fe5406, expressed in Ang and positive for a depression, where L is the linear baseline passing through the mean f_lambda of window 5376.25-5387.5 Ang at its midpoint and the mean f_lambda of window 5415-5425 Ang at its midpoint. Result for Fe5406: 2.1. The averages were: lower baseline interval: 6.89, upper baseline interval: 6.84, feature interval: 6.34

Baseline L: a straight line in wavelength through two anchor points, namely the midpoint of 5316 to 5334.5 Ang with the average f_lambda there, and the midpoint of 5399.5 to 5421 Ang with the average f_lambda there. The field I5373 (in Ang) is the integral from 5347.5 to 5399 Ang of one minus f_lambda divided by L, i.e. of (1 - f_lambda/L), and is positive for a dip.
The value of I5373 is -2.5 Ang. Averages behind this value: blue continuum 6.17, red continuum 6.42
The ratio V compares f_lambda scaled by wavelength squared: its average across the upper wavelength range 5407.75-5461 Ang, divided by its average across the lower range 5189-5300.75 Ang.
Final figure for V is 1.2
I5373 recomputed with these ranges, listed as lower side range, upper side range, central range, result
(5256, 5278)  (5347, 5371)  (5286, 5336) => -2.7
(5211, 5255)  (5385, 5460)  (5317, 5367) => -1.5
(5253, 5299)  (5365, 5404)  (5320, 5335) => 0.5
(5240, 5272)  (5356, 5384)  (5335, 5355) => -0.2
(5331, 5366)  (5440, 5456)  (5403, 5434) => 0.9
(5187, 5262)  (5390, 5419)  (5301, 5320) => -2.0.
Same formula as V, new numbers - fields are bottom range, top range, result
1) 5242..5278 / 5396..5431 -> 1.15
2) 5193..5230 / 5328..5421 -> 1.30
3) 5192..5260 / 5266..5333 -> 1.12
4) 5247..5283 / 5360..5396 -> 1.17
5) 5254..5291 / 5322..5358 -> 1.09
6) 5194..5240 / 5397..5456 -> 1.26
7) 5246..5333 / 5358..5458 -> 1.09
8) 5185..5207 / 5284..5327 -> 1.41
